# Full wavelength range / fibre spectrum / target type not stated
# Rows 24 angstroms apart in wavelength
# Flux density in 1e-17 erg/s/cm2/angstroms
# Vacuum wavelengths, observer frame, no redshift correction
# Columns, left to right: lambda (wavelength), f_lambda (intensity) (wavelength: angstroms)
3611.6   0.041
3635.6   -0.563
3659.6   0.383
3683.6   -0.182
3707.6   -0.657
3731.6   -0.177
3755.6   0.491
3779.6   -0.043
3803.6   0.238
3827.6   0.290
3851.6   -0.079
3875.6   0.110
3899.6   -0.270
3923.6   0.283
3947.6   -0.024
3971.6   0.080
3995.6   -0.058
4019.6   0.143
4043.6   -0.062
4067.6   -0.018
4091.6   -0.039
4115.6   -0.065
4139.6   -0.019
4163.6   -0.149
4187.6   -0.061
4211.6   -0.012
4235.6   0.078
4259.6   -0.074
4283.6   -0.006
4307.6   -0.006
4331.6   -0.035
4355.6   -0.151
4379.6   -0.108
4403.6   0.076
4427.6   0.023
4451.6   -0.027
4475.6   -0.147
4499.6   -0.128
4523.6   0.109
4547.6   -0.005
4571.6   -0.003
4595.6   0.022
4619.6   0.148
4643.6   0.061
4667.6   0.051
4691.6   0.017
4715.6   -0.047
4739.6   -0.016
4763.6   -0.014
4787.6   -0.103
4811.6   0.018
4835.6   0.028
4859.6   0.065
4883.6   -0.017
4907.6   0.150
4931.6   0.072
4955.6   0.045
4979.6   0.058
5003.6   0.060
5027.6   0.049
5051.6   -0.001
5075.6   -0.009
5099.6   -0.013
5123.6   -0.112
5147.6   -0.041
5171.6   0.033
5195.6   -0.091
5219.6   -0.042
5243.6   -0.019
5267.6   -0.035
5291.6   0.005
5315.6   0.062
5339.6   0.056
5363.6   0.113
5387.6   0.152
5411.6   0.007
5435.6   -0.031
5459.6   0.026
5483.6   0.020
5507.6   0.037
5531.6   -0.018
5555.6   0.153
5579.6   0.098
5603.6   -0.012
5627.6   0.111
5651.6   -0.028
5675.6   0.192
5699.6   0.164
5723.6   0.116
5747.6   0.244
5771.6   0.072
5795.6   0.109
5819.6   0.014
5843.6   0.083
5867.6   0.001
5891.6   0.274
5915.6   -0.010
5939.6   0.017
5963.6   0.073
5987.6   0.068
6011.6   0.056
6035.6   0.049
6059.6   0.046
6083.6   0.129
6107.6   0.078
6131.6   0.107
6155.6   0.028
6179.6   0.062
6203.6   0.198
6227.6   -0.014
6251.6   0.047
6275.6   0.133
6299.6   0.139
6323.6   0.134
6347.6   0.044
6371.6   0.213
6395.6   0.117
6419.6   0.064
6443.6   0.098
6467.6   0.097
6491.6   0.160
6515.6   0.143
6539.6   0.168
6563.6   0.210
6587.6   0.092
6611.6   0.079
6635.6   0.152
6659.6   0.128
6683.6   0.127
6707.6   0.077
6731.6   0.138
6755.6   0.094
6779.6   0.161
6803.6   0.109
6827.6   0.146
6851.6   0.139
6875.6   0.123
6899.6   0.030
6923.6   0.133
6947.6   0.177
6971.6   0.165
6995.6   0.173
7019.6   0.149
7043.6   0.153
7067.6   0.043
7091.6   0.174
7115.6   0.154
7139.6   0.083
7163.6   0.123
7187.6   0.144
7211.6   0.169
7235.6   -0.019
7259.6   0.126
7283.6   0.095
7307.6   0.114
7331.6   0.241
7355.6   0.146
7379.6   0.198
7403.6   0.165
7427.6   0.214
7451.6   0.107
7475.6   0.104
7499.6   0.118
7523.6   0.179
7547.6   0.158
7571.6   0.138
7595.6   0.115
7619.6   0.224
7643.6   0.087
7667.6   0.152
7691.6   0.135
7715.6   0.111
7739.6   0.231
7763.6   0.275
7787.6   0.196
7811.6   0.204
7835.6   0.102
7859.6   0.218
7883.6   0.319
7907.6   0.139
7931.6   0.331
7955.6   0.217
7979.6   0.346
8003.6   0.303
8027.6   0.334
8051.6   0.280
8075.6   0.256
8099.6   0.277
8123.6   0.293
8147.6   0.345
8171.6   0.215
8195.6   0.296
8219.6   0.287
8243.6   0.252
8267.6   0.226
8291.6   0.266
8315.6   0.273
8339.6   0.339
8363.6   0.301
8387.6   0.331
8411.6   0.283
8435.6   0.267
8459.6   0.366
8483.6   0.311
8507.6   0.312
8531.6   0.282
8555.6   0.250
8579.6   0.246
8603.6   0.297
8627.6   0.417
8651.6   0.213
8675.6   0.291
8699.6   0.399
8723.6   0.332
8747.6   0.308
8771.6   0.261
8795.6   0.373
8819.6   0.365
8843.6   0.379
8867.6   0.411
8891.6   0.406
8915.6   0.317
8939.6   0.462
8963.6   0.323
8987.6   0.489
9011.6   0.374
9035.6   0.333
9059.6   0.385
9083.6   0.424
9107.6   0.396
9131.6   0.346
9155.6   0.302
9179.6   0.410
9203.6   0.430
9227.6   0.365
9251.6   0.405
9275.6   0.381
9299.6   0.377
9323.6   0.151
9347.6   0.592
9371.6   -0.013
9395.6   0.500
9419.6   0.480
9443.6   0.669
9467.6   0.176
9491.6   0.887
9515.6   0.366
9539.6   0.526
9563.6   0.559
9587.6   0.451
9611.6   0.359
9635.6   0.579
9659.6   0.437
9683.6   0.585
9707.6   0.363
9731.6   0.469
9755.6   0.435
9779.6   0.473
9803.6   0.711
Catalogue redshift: 0.99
